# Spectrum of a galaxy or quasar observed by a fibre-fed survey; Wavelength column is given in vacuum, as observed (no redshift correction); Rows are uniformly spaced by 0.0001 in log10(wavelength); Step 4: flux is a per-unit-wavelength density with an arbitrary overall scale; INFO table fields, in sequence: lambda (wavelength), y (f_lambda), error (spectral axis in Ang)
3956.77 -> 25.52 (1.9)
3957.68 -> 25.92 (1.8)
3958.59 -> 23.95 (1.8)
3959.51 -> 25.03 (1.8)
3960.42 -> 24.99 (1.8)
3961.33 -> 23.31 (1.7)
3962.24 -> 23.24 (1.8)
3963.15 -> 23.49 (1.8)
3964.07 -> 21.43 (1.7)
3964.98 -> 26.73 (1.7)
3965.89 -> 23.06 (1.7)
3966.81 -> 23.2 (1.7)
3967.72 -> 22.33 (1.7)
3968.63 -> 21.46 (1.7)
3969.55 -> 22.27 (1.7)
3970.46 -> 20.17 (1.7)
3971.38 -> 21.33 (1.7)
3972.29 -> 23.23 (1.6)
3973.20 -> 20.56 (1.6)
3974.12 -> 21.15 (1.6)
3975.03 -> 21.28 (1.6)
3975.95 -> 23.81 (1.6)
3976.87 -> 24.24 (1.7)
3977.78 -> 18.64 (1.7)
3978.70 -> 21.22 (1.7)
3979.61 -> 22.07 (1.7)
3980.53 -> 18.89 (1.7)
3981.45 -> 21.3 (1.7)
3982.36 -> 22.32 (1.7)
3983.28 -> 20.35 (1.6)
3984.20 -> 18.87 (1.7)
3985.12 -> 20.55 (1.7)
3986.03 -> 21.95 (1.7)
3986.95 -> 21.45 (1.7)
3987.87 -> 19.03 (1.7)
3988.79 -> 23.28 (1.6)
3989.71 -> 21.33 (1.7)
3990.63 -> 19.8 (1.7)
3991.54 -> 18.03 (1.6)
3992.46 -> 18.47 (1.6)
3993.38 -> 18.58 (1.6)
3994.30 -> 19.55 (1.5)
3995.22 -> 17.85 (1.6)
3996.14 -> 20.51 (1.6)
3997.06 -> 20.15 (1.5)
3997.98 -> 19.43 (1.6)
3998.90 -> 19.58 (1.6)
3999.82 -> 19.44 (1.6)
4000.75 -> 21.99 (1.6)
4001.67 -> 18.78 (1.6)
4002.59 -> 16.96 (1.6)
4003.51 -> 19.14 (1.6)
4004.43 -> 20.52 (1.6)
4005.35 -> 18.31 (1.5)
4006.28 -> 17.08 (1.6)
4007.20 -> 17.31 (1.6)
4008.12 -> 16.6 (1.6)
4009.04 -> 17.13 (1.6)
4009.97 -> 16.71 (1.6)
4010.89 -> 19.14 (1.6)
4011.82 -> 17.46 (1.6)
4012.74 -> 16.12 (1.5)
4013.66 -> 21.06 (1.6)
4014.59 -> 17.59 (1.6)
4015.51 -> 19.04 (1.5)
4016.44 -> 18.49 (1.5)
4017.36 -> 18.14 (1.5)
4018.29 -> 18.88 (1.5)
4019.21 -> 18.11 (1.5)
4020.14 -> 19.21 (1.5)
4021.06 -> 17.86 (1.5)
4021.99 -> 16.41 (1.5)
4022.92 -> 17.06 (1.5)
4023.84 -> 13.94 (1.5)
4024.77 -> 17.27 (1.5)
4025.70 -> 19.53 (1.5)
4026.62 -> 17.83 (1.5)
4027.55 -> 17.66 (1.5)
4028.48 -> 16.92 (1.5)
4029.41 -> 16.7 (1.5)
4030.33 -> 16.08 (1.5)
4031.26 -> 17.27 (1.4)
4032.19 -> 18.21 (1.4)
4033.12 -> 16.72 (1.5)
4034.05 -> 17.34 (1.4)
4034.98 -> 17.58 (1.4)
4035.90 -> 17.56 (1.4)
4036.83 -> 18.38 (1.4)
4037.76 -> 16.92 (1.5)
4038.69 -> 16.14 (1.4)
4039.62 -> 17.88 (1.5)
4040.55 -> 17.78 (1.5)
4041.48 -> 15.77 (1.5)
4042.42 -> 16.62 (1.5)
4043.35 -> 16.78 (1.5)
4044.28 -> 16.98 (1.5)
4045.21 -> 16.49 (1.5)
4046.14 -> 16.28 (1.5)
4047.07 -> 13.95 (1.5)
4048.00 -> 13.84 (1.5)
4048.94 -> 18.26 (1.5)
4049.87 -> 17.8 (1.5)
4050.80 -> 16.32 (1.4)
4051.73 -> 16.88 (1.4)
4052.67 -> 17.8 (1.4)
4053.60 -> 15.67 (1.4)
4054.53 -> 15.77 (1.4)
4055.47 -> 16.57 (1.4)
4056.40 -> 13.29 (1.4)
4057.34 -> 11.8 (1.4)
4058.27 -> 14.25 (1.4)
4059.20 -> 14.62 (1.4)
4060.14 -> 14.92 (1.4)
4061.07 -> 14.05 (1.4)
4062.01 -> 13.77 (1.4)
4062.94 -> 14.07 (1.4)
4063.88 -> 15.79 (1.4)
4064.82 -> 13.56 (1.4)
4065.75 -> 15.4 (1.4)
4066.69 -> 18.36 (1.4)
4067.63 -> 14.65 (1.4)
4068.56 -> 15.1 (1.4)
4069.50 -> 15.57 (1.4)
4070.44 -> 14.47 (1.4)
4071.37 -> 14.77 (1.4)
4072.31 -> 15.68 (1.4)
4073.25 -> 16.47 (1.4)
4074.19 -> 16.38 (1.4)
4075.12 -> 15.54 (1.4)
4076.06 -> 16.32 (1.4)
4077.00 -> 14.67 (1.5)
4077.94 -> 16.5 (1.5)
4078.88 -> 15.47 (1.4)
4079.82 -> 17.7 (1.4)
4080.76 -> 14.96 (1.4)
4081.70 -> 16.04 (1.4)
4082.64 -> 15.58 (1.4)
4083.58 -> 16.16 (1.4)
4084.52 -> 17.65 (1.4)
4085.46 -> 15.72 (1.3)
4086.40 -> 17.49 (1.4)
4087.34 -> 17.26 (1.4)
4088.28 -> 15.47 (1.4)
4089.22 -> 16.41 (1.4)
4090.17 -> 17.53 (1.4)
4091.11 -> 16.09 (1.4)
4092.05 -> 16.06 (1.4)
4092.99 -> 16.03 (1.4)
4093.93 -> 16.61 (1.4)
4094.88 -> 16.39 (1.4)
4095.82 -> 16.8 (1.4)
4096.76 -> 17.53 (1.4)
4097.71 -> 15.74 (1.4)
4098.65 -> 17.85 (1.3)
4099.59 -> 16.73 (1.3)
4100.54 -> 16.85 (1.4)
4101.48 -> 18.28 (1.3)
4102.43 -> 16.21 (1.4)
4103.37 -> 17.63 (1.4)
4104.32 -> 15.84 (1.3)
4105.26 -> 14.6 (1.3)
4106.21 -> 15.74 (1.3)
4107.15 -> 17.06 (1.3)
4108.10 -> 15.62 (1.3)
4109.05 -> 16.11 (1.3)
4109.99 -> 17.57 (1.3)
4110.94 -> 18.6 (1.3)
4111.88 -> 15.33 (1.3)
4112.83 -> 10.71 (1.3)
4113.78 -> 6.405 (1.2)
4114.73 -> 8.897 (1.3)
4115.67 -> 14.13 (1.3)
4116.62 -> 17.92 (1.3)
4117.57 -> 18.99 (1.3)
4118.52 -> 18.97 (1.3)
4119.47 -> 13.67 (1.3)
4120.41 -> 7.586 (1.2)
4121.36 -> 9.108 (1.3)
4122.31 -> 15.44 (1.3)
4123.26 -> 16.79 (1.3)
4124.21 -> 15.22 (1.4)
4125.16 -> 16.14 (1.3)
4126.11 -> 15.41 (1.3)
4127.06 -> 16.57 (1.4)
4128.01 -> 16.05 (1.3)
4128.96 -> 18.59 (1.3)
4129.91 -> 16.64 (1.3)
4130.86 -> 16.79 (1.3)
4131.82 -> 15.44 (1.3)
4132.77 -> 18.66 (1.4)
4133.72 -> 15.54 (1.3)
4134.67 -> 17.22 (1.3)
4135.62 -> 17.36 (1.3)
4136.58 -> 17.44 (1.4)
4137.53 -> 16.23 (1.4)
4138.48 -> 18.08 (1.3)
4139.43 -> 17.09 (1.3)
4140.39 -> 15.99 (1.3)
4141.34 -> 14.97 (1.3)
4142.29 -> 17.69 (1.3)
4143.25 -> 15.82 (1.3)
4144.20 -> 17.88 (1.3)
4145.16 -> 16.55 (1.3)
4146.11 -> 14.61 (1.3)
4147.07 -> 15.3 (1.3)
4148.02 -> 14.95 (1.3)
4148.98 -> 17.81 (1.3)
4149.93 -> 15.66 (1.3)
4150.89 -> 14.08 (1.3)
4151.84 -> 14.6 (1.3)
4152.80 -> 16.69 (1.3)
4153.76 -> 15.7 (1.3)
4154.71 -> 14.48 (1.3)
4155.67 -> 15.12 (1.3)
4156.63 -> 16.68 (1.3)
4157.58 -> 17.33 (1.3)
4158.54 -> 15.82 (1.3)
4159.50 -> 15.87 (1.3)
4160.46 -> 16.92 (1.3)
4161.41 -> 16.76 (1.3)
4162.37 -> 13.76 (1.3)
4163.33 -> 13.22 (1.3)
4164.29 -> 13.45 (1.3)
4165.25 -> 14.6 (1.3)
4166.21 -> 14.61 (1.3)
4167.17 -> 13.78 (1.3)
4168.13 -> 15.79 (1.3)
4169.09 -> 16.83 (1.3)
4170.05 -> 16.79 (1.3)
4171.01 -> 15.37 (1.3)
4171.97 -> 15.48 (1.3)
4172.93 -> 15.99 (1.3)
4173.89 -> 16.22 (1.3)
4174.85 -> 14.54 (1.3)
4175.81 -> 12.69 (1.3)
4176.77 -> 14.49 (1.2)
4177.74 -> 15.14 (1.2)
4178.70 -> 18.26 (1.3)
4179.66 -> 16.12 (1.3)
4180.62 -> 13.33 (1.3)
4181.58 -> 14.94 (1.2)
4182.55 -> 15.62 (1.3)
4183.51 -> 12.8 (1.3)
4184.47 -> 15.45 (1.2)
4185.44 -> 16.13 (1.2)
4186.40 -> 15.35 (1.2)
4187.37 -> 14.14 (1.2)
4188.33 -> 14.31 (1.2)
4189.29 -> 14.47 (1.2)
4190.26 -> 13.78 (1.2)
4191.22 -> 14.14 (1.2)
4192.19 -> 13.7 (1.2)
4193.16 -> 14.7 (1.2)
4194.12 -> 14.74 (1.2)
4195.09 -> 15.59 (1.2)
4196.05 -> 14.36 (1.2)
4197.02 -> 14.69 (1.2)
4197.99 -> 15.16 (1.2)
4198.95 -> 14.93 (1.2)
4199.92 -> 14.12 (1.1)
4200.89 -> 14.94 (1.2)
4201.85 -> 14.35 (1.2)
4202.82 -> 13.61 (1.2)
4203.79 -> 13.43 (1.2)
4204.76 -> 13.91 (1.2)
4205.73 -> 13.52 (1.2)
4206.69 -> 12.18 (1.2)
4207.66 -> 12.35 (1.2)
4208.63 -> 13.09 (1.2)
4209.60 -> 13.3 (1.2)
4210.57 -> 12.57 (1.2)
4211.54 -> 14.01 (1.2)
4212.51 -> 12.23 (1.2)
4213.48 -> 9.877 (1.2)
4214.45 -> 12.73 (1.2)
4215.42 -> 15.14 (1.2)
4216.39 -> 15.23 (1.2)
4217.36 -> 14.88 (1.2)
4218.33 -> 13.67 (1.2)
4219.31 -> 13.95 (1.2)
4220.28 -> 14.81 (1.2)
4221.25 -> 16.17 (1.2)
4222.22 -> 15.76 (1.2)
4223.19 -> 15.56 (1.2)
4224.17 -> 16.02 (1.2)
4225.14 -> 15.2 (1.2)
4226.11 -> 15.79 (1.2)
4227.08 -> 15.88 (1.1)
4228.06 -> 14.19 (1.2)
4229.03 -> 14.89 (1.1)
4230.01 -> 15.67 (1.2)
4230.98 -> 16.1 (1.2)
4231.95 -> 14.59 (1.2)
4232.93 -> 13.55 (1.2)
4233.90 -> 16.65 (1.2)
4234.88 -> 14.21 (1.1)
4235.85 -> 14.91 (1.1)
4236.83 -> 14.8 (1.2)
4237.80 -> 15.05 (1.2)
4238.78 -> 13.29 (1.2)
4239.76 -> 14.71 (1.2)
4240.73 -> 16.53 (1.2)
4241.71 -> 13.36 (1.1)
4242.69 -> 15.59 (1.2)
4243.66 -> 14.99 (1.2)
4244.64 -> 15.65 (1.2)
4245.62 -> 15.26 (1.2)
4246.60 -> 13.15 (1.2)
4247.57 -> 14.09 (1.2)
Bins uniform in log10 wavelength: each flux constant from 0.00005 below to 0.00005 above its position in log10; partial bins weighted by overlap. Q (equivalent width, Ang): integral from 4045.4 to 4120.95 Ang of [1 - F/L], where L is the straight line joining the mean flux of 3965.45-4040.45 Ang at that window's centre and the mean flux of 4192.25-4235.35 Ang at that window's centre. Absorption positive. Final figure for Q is 7.4 Ang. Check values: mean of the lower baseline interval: 19.2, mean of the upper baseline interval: 14.4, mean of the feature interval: 15.6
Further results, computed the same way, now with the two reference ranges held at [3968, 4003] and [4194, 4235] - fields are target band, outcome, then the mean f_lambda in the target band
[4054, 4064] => 2.2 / 14.4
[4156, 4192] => 0.7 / 15.1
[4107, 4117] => 1.7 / 14.3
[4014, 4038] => 2.3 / 17.6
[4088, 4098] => 0.7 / 16.4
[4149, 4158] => 0.2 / 15.7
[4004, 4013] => 1.0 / 17.7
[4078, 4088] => 0.8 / 16.4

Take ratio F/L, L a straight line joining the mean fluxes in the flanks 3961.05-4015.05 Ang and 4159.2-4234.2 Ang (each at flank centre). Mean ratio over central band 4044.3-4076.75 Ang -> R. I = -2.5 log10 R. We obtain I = 0.188 mag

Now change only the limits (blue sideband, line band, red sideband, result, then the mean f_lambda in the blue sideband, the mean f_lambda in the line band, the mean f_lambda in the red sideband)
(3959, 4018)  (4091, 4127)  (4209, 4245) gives 0.135 mag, 20.4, 15.4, 14.6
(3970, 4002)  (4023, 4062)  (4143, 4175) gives 0.158 mag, 20.6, 16.4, 15.6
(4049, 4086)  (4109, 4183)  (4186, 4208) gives -0.055 mag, 15.6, 15.5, 14.2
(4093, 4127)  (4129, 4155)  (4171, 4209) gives -0.087 mag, 15.4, 16.3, 14.5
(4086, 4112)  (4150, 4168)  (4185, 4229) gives 0.009 mag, 16.6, 15.2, 14.3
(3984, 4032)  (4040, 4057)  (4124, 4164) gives 0.103 mag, 18.6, 16.2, 16.2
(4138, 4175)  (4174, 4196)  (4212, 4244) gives 0.041 mag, 15.7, 14.8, 14.7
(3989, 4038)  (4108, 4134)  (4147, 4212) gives 0.064 mag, 18.2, 15.1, 14.8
